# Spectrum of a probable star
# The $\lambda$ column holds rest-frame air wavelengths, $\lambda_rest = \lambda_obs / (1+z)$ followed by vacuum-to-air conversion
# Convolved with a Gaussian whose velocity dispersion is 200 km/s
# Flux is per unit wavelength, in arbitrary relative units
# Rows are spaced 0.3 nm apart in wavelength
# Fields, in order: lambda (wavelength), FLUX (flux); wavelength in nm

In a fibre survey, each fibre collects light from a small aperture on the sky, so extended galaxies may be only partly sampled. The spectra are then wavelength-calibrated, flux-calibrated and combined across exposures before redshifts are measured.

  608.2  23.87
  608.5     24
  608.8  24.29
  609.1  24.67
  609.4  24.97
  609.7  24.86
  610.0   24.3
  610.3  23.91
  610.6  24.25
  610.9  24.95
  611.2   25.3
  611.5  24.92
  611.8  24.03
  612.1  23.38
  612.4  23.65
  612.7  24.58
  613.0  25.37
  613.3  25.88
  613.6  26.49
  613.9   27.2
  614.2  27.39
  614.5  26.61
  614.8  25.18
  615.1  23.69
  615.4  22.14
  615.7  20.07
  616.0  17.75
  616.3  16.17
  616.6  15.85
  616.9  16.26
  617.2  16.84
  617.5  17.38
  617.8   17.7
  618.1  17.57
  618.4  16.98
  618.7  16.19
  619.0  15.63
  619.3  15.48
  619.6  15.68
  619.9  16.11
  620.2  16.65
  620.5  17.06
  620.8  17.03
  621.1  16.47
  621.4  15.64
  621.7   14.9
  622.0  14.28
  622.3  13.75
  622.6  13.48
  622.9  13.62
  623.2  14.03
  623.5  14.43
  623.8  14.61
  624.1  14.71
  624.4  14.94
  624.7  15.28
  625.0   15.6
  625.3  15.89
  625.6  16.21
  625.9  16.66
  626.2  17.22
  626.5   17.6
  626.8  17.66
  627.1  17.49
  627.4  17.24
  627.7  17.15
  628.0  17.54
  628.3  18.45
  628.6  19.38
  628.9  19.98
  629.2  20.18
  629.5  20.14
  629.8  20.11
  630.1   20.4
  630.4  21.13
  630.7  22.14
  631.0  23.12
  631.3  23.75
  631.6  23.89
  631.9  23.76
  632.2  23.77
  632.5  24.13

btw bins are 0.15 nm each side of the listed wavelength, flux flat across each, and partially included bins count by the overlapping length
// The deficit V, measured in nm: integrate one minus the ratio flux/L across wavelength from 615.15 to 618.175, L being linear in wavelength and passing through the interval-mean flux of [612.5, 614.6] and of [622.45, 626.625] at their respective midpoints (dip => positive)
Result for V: 0.671 nm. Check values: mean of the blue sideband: 26.1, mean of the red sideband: 15.3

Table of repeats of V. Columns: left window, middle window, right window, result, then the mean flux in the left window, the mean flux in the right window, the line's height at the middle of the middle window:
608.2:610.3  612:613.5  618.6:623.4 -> -0.21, 24.4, 15.4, 21.7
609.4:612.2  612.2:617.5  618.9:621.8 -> -0.31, 24.5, 16.1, 20.9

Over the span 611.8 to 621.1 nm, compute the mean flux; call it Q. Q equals 20.1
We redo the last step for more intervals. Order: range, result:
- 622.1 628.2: 15.8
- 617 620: 16.6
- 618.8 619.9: 15.7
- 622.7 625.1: 14.6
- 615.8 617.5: 16.7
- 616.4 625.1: 15.7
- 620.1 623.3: 15.2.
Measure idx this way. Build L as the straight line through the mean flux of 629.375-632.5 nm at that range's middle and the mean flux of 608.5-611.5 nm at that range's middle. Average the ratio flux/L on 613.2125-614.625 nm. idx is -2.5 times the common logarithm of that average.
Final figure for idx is -0.110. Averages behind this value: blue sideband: 24.6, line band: 26.8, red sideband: 22.3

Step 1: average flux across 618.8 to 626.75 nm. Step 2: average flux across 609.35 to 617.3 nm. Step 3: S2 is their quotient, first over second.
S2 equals 0.67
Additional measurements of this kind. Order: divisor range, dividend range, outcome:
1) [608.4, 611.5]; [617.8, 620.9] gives 0.67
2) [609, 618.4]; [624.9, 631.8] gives 0.85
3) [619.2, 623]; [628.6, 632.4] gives 1.41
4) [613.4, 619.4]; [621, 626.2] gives 0.75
